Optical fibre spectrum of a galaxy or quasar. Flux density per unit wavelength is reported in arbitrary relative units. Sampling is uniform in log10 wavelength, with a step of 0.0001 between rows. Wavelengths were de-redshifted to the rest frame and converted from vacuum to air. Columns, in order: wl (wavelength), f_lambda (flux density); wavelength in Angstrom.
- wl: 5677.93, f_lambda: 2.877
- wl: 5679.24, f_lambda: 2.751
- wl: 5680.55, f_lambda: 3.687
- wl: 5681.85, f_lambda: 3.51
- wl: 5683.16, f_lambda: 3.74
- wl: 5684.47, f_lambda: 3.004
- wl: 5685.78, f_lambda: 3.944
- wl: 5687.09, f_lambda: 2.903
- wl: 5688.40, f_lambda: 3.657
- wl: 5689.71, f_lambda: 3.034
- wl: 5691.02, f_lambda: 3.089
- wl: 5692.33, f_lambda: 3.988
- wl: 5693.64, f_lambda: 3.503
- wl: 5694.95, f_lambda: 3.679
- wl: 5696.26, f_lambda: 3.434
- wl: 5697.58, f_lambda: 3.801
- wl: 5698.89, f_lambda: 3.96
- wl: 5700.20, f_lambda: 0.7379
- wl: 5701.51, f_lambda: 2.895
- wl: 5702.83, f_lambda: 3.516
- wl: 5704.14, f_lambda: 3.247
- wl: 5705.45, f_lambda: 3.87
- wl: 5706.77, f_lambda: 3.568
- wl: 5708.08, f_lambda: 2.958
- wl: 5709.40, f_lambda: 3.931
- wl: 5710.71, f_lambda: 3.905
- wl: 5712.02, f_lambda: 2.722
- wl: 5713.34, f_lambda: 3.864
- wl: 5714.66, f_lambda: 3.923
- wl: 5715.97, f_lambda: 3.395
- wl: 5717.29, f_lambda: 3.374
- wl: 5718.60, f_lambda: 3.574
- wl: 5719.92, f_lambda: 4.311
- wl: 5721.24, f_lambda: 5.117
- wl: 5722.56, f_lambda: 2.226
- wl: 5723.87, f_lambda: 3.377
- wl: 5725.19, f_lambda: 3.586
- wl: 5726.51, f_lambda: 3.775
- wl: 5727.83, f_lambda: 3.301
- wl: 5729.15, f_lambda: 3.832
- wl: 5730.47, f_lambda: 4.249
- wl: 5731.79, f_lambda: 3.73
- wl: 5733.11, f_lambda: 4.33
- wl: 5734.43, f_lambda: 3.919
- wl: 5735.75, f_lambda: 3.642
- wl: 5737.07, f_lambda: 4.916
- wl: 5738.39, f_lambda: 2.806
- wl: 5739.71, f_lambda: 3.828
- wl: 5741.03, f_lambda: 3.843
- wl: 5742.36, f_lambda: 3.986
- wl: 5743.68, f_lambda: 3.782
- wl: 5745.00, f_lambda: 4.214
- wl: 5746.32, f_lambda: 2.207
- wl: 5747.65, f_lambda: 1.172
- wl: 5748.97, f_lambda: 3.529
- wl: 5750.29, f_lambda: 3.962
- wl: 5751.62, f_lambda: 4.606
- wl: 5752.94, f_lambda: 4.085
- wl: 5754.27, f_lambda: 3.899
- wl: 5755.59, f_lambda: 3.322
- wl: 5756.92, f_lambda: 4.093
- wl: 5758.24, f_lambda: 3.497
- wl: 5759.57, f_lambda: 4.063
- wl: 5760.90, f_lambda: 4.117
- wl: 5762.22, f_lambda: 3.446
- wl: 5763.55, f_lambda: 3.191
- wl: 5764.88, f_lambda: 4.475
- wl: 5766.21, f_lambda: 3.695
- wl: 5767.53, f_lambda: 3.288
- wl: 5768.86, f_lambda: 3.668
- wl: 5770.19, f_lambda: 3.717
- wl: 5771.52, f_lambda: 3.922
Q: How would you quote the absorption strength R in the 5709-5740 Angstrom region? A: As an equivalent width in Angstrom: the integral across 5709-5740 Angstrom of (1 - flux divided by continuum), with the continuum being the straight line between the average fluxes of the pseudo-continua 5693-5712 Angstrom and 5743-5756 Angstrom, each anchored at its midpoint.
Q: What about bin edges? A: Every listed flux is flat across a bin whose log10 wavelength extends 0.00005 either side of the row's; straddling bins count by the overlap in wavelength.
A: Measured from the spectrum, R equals -3.0 Angstrom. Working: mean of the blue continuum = 3.34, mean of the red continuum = 3.48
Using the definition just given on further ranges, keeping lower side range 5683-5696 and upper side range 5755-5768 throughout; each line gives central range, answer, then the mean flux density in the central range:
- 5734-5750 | 0.69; 3.49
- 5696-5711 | 0.85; 3.3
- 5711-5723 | -0.32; 3.65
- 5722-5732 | 0.22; 3.51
